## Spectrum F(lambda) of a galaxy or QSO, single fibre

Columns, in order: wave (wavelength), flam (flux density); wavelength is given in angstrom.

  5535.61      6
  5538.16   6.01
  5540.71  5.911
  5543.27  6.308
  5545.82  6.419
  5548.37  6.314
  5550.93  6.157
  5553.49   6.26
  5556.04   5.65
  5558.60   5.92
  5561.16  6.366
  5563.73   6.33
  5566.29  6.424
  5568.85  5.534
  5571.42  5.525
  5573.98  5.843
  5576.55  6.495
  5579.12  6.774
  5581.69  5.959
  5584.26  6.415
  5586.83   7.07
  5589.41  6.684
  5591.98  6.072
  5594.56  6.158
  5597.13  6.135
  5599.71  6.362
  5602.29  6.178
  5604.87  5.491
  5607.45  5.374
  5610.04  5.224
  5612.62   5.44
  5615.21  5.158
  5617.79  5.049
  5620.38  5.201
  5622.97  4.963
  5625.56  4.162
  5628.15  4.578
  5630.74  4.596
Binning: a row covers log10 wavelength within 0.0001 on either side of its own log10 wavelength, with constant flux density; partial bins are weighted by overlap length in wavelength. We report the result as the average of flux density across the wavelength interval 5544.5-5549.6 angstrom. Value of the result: 6.38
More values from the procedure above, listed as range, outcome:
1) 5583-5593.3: 6.56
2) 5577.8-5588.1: 6.55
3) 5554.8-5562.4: 5.98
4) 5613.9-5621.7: 5.13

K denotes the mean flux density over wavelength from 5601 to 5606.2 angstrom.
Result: 5.83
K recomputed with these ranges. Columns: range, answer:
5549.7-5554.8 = 6.21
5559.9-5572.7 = 6.03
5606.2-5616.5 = 5.3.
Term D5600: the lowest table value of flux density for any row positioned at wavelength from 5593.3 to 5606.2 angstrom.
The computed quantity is 5.491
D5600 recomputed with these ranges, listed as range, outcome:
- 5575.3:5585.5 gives 5.959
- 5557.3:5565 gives 5.92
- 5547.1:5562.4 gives 5.65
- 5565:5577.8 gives 5.525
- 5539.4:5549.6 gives 5.911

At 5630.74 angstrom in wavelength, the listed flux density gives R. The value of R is 4.596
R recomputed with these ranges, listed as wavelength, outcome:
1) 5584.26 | 6.415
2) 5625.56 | 4.162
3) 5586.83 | 7.07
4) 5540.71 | 5.911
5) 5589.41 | 6.684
